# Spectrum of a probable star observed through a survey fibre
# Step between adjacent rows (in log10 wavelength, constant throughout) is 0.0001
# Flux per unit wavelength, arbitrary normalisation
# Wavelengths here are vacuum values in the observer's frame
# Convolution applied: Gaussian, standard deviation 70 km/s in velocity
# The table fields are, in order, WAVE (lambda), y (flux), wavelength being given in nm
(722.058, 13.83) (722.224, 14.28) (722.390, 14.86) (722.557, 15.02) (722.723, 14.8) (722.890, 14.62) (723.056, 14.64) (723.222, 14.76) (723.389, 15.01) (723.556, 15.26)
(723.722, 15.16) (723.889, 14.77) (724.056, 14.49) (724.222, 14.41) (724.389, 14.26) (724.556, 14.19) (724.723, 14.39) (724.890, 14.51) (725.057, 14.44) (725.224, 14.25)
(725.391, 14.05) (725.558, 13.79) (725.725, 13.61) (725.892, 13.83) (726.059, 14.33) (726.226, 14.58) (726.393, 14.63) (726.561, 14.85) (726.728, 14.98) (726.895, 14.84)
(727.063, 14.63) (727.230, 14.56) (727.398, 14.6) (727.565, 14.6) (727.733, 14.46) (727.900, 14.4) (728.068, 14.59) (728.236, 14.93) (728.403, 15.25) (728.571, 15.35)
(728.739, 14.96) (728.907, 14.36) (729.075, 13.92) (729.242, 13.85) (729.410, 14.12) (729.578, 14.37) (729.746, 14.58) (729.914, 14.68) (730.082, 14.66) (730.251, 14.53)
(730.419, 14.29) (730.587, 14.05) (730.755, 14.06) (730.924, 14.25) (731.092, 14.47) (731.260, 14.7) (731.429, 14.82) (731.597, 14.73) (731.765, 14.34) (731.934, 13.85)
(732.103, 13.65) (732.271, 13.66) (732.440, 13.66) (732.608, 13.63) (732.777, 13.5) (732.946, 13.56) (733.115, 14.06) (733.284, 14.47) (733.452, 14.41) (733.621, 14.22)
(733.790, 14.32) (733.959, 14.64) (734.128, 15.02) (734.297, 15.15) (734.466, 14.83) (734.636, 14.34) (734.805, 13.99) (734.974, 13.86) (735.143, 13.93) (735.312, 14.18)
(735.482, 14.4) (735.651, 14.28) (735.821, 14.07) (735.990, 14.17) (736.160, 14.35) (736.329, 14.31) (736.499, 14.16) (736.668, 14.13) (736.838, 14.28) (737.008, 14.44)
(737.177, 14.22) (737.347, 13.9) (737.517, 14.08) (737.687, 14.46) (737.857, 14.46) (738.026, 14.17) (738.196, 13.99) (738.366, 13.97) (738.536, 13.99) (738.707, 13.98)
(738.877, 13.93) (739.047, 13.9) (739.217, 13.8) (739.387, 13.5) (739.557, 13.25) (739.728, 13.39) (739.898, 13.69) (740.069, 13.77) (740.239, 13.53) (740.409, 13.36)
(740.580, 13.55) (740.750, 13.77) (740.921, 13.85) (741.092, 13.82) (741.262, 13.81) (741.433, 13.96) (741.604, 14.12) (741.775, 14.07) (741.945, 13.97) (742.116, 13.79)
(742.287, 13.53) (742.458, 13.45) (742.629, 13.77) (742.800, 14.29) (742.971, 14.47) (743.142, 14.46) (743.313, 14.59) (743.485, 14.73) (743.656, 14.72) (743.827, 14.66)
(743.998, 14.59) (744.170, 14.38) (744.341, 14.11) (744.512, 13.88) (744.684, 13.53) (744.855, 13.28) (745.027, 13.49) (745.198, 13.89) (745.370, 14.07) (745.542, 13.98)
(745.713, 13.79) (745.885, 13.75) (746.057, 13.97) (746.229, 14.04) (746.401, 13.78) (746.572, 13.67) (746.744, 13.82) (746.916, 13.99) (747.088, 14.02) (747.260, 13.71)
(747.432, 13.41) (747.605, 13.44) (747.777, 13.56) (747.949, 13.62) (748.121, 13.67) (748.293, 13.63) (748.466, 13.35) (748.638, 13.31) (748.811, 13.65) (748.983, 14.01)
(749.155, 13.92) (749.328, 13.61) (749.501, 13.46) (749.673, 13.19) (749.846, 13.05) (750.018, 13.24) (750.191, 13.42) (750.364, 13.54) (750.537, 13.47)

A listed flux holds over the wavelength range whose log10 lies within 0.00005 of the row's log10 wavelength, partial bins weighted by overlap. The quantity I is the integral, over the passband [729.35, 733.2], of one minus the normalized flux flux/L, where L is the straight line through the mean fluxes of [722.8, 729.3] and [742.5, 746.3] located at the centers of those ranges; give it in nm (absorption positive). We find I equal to 0.06 nm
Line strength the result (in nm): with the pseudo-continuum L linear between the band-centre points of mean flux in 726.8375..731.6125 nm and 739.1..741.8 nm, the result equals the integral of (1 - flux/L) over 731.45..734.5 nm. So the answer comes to 0.01 nm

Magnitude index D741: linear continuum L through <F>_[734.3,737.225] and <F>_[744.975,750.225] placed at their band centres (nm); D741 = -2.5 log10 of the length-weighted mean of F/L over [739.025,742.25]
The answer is 0.02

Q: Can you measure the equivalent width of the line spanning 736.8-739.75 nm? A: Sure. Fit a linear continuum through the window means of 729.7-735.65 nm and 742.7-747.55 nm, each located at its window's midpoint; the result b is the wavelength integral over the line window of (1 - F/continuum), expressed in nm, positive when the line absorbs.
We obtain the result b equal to 0.04 nm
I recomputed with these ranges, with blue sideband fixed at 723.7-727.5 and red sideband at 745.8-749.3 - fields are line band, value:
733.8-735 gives -0.04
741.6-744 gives -0.06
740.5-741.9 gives 0.00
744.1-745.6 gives 0.00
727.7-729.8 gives -0.03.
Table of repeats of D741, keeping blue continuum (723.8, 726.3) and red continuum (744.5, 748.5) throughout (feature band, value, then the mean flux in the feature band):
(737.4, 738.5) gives -0.019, 14.2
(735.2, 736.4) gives -0.019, 14.2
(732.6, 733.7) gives 0.004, 14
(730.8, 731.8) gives -0.034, 14.5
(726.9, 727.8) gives -0.029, 14.6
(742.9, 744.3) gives -0.059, 14.6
